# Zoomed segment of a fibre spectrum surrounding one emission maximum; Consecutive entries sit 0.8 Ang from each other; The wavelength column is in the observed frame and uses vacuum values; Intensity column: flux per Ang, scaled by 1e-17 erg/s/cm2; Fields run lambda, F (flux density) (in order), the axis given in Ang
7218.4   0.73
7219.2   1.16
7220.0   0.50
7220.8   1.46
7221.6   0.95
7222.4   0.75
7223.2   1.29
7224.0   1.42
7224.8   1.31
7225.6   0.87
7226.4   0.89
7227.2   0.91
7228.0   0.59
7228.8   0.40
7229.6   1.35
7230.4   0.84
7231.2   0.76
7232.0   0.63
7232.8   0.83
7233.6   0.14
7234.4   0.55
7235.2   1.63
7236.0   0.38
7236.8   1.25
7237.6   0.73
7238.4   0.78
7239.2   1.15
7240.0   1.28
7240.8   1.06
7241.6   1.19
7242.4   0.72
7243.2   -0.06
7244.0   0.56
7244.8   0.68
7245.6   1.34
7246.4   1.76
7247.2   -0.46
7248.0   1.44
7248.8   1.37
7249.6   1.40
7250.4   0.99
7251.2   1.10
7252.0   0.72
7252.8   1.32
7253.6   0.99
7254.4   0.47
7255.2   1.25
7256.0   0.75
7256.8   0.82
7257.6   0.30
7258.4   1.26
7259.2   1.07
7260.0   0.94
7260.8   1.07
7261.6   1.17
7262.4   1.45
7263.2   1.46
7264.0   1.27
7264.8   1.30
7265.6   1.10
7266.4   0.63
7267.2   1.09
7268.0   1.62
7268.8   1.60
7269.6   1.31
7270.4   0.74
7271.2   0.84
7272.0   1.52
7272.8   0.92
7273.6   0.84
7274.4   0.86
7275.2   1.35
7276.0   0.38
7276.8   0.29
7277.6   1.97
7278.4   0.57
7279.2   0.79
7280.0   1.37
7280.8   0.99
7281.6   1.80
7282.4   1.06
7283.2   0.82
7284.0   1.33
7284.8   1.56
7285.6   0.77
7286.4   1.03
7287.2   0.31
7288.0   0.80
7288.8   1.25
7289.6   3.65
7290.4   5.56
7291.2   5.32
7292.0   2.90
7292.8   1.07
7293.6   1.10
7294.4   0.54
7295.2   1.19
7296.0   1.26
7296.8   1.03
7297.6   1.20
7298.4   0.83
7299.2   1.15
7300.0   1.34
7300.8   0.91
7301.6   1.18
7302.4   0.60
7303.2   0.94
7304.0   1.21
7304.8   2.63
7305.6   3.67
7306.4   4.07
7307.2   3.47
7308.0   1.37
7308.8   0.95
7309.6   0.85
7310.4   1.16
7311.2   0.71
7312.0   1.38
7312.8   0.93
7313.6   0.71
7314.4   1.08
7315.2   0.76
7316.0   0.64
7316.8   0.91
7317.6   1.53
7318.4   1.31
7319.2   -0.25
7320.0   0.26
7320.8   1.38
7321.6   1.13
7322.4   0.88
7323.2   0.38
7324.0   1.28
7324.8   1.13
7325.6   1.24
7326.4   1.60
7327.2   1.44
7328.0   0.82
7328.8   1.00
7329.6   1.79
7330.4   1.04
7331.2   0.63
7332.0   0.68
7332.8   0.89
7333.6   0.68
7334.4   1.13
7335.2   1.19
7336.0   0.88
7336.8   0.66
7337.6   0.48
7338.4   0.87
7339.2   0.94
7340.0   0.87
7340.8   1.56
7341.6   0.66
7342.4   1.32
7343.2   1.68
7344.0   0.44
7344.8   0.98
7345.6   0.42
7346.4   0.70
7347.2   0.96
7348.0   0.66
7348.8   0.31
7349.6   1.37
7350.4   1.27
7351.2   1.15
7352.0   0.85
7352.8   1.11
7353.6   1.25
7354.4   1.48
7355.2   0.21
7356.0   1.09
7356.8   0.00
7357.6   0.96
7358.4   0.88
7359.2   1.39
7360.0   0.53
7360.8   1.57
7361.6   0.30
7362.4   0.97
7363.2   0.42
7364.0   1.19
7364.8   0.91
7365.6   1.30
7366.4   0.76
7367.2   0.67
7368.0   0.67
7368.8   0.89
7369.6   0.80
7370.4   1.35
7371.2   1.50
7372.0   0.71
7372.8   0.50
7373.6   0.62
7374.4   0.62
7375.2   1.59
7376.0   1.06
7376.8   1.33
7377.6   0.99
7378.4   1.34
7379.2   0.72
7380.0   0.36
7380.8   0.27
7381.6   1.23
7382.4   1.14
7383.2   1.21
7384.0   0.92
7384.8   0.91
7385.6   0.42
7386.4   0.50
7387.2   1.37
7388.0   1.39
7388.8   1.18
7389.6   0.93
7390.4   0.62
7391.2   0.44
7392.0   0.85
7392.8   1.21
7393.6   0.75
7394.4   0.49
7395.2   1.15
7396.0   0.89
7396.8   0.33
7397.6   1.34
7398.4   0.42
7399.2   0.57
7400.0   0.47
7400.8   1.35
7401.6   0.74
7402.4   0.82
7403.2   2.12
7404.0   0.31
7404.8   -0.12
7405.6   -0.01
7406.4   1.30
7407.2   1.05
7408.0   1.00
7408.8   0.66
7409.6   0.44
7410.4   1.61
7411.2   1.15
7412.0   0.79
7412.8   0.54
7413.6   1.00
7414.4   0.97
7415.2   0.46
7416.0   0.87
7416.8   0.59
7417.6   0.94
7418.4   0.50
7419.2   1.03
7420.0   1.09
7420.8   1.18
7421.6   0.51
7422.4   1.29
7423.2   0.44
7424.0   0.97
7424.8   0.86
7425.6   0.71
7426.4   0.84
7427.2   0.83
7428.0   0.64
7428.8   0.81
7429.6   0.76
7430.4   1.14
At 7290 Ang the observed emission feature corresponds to [S II] 6716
